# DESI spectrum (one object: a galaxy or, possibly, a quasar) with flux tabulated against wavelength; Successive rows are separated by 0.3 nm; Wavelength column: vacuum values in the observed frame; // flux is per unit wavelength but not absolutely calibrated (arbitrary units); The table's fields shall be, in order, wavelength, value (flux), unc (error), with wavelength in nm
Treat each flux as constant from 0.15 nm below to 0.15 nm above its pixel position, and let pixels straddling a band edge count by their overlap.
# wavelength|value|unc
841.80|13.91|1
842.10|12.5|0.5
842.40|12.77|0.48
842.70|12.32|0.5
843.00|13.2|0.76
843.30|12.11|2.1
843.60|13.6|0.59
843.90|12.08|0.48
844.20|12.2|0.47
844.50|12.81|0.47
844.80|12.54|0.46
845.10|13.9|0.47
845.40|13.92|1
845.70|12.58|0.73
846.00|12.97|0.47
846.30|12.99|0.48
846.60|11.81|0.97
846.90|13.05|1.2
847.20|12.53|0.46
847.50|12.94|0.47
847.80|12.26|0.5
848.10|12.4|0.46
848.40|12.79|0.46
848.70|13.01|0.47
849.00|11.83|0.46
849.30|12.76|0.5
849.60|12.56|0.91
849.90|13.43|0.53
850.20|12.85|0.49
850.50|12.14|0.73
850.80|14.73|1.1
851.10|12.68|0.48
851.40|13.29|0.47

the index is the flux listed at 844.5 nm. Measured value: 12.81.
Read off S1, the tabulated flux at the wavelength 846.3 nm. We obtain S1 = 12.99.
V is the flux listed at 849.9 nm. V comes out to 13.43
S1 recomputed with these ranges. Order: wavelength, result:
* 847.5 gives 12.94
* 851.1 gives 12.68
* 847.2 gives 12.53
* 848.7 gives 13.01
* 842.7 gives 12.32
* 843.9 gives 12.08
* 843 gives 13.2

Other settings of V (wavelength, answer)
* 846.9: 13.05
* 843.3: 12.11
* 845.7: 12.58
